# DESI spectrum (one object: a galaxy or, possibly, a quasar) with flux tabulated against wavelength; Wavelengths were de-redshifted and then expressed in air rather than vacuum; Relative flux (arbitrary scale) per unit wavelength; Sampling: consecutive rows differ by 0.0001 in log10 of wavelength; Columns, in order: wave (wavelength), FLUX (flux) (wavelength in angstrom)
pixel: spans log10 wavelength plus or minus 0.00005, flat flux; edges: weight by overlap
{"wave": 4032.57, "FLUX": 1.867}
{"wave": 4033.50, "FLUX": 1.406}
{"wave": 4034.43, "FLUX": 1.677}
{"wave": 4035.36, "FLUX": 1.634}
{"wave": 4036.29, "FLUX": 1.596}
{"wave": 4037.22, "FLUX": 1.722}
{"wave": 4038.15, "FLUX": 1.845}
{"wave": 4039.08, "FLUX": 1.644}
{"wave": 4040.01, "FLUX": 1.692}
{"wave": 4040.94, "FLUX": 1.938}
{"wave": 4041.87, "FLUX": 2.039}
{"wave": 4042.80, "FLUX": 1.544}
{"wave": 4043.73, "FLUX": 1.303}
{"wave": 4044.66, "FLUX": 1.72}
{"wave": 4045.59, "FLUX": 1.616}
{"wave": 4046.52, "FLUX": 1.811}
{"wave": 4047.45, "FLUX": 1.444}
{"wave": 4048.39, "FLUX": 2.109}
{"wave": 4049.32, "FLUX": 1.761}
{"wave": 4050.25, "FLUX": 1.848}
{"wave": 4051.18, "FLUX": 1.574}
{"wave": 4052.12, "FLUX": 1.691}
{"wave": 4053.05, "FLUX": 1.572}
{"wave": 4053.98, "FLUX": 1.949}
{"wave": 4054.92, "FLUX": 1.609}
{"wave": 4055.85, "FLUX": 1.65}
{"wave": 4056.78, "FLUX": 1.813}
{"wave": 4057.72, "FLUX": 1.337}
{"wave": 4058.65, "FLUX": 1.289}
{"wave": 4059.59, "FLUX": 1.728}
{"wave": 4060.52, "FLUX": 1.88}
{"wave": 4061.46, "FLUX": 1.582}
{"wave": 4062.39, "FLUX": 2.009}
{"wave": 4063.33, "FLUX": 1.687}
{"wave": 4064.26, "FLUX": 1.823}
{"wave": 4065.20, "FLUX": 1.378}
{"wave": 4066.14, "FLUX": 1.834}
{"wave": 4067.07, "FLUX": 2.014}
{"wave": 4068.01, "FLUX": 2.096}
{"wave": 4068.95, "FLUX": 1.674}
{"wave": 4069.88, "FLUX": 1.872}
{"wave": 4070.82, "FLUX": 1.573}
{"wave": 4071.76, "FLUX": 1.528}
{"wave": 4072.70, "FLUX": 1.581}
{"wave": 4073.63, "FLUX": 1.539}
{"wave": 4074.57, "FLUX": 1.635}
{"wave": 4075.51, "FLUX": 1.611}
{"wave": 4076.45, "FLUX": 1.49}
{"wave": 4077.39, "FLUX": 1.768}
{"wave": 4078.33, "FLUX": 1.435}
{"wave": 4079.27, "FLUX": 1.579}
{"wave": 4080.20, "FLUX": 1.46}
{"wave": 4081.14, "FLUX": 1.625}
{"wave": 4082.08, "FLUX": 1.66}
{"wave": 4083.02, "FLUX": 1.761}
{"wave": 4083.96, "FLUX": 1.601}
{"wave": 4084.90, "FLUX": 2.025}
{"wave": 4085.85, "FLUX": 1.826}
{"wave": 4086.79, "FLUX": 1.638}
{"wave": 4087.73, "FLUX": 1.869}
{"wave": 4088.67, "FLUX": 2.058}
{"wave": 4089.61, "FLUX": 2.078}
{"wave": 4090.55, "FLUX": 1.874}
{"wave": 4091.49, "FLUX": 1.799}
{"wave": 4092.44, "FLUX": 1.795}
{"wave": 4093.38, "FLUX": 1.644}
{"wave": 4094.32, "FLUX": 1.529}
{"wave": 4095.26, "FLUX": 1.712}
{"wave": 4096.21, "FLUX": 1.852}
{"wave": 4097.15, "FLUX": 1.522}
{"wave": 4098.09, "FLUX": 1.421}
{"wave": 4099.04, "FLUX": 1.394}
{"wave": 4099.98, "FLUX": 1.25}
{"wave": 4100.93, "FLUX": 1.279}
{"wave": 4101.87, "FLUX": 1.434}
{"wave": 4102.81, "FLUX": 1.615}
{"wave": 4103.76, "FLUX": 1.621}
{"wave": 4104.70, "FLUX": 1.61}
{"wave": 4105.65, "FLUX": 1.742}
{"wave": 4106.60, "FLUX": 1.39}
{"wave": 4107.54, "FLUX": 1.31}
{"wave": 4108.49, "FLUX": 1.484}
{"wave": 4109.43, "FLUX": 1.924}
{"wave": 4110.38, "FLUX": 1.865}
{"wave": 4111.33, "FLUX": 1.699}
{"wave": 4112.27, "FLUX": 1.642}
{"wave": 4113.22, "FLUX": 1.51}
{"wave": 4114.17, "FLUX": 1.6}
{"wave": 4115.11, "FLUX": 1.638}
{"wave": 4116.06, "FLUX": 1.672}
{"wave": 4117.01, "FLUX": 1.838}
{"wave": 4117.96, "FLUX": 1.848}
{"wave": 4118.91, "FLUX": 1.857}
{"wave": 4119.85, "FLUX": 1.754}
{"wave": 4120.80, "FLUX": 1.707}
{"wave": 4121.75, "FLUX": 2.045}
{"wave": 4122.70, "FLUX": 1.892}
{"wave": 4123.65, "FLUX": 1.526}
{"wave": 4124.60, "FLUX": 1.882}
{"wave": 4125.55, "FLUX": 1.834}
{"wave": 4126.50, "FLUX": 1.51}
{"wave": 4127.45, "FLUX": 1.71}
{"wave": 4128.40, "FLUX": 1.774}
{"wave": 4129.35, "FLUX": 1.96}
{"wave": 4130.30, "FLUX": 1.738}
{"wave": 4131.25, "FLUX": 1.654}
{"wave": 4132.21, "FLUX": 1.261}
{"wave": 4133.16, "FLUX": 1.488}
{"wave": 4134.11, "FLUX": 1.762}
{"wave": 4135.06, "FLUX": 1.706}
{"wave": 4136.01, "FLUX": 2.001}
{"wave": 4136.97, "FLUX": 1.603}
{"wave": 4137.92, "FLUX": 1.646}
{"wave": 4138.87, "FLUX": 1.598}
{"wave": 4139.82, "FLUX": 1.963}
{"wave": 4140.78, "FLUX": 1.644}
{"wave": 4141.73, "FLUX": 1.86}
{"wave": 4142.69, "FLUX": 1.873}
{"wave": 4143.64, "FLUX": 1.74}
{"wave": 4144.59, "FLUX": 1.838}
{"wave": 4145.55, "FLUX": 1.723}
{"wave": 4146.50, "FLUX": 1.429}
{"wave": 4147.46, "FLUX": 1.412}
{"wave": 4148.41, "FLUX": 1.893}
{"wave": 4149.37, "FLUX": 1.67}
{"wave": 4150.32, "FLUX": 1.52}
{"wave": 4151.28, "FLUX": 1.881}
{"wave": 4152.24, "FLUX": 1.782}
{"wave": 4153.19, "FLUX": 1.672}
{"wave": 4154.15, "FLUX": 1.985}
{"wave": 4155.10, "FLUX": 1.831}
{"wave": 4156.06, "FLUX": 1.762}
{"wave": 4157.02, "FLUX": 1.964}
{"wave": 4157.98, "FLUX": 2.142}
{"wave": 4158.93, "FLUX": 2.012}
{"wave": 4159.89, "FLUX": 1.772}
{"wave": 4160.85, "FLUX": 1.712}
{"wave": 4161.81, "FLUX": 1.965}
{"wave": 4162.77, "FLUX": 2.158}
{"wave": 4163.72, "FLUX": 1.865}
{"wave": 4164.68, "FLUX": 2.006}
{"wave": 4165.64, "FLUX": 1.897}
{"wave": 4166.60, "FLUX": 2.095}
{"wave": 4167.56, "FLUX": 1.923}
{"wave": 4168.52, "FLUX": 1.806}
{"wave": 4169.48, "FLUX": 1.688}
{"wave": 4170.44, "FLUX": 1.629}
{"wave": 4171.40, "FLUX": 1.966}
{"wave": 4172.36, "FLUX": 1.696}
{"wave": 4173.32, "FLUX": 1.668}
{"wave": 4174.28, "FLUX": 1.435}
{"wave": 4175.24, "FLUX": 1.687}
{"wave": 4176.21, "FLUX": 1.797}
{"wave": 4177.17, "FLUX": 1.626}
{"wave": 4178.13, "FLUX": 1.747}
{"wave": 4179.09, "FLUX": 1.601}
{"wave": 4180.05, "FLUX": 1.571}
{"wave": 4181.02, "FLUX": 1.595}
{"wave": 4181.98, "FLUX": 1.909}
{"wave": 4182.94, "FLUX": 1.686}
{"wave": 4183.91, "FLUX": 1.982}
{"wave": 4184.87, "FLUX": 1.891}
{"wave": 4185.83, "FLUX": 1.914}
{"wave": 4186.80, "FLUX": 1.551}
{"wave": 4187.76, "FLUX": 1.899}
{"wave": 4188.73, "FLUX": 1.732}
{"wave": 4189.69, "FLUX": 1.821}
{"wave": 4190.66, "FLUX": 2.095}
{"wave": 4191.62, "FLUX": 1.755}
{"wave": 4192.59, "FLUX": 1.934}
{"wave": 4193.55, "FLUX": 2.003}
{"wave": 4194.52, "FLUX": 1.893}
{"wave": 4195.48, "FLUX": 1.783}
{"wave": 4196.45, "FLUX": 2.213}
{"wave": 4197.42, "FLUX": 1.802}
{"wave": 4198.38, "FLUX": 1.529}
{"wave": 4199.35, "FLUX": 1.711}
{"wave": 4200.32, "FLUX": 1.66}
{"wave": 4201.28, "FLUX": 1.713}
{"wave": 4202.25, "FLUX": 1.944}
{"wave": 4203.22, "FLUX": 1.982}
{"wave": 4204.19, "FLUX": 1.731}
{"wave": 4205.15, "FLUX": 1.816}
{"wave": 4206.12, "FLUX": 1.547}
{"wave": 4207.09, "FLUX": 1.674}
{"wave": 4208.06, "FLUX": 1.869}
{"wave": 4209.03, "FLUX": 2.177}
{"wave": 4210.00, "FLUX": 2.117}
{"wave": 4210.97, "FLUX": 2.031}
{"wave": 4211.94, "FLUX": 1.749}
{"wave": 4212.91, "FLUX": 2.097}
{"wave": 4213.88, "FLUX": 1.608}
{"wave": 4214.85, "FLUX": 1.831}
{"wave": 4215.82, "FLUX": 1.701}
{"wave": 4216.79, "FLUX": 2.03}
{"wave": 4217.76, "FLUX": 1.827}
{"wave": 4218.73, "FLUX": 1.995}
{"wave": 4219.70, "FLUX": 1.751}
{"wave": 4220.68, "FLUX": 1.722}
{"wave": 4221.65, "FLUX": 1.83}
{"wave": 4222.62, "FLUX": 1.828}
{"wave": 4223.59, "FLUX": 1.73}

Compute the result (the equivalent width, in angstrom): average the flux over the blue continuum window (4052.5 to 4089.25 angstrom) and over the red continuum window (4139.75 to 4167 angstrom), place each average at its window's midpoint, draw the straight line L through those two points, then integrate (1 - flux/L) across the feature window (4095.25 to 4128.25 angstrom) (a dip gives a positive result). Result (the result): 2.16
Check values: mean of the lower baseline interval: 1.7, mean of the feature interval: 1.65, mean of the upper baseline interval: 1.83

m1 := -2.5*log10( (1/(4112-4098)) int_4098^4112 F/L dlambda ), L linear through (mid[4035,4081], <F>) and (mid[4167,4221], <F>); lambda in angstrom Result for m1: 0.12 mag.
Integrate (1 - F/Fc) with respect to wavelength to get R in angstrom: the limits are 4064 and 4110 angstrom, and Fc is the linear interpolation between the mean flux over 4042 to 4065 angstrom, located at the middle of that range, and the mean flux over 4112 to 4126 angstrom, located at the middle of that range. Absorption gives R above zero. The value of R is 1.6 angstrom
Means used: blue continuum 1.68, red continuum 1.75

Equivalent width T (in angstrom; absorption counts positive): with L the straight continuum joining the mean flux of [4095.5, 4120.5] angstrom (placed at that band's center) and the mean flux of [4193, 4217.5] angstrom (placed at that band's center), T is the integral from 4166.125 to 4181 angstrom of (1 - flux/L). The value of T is 0.4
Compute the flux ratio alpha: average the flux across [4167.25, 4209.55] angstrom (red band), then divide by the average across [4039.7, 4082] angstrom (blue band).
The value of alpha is 1.06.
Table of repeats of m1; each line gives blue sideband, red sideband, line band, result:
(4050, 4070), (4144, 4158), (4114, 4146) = 0.003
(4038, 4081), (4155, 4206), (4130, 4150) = 0.054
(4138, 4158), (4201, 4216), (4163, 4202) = 0.009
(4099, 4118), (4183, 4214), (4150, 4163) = -0.083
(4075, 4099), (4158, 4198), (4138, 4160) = 0.005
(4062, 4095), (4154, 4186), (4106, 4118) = 0.076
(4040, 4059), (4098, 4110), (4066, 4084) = -0.044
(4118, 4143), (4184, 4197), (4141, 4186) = 0.017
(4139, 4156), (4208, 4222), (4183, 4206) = 0.007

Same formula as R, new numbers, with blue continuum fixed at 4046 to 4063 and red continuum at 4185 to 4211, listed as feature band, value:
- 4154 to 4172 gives -0.9 angstrom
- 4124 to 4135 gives 0.6 angstrom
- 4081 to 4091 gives -0.5 angstrom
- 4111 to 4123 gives 0.1 angstrom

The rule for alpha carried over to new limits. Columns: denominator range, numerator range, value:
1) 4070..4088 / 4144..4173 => 1.11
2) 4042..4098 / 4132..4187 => 1.04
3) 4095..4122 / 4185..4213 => 1.14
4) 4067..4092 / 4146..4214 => 1.05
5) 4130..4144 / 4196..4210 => 1.07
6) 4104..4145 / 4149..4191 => 1.06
